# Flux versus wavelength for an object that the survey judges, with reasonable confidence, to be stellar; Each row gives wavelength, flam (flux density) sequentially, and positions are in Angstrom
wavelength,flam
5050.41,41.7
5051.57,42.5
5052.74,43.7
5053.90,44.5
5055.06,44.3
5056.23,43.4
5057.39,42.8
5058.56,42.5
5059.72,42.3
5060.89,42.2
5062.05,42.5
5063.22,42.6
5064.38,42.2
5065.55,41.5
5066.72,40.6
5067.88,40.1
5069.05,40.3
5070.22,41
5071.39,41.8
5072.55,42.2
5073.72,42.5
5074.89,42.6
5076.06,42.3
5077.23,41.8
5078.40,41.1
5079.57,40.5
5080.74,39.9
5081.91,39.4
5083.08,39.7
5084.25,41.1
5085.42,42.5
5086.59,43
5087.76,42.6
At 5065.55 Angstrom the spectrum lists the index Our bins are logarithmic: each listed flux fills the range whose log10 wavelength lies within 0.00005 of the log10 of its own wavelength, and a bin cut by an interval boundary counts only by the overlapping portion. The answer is 41.5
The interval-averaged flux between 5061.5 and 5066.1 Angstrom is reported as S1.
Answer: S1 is 42.2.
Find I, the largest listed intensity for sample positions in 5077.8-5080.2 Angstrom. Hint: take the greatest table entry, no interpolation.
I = 41.1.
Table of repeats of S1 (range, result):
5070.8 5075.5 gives 42.3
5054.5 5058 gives 43.4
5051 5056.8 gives 43.6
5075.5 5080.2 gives 41.4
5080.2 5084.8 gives 40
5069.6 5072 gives 41.4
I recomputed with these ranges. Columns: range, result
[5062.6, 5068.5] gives 42.6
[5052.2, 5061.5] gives 44.5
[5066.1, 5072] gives 41.8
